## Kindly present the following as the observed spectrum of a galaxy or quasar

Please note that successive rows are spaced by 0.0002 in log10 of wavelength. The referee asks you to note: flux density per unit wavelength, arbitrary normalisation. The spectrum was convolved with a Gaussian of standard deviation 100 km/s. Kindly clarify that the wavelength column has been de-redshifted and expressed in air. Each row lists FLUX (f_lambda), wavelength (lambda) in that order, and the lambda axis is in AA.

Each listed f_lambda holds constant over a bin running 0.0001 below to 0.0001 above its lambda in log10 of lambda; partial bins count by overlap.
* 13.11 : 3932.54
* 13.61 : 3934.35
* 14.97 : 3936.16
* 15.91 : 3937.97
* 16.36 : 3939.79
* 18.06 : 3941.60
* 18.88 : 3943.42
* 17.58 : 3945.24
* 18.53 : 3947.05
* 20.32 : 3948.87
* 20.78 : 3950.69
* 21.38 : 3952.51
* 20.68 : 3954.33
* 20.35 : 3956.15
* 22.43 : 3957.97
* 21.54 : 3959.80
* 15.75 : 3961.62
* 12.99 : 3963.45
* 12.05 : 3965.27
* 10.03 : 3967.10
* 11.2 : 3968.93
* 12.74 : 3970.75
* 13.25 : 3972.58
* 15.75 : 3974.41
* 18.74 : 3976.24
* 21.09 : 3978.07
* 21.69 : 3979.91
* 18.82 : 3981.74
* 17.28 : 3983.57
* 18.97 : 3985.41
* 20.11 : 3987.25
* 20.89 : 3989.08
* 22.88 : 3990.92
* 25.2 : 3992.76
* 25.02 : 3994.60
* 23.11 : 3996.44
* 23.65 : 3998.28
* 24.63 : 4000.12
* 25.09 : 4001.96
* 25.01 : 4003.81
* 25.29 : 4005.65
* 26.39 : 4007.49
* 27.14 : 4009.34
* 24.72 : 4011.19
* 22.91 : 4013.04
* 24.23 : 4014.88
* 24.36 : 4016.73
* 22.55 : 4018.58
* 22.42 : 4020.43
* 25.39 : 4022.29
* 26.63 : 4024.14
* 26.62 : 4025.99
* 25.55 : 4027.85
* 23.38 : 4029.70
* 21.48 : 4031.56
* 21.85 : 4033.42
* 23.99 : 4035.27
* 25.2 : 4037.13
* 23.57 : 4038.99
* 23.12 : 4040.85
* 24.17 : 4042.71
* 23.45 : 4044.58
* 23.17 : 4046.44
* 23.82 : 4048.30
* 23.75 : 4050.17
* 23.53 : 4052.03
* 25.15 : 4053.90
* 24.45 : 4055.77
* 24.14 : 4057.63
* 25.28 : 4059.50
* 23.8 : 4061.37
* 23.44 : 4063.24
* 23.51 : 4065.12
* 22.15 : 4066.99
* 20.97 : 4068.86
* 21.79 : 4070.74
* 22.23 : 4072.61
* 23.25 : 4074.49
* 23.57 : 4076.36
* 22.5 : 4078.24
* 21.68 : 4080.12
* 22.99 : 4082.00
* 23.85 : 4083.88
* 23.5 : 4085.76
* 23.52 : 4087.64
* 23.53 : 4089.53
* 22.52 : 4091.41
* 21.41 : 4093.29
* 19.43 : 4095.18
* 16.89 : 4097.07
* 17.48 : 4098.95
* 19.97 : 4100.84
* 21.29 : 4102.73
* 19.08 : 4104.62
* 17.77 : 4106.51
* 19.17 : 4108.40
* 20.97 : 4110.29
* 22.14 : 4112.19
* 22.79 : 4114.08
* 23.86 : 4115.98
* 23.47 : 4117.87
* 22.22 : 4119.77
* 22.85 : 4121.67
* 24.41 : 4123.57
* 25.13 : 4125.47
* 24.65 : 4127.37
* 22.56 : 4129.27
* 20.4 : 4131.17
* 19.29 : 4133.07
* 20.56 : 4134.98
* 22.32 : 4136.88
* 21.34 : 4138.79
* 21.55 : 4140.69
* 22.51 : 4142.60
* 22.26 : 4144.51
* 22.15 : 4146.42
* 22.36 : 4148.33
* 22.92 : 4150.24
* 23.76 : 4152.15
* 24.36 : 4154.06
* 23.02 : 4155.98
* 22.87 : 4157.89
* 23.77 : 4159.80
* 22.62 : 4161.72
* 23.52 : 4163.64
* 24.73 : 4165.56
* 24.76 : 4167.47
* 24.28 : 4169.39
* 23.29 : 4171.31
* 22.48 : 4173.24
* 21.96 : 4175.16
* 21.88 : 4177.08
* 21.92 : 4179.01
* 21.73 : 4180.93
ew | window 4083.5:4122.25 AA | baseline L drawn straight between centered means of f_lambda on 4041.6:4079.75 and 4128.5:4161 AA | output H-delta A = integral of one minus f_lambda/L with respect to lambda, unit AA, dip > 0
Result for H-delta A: 2.6 AA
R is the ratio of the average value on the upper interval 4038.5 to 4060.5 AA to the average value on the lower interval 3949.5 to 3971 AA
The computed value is 1.41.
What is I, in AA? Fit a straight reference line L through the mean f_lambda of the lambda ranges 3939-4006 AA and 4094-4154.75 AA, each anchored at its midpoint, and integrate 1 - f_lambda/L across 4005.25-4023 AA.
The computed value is -4.0 AA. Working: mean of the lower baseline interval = 19.4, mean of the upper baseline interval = 21.6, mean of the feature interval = 24.5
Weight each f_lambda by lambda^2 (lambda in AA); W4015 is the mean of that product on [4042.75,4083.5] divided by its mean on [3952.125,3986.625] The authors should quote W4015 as 1.42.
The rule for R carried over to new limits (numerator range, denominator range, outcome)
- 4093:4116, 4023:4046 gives 0.83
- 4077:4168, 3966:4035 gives 1.02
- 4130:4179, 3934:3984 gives 1.31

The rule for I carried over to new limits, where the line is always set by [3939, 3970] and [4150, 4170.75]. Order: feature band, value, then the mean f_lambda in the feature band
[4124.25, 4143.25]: 0.7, 22.1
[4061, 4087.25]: -2.1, 22.8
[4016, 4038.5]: -5.0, 24.1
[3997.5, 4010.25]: -4.2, 25.3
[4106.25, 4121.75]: 0.4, 21.8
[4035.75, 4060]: -4.4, 24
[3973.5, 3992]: -1.3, 19.7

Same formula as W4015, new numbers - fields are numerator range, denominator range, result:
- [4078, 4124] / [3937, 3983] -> 1.32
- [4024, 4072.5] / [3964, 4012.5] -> 1.20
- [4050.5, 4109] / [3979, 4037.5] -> 0.97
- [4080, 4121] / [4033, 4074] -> 0.93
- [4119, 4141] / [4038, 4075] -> 0.99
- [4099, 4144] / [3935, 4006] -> 1.22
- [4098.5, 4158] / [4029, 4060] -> 0.96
